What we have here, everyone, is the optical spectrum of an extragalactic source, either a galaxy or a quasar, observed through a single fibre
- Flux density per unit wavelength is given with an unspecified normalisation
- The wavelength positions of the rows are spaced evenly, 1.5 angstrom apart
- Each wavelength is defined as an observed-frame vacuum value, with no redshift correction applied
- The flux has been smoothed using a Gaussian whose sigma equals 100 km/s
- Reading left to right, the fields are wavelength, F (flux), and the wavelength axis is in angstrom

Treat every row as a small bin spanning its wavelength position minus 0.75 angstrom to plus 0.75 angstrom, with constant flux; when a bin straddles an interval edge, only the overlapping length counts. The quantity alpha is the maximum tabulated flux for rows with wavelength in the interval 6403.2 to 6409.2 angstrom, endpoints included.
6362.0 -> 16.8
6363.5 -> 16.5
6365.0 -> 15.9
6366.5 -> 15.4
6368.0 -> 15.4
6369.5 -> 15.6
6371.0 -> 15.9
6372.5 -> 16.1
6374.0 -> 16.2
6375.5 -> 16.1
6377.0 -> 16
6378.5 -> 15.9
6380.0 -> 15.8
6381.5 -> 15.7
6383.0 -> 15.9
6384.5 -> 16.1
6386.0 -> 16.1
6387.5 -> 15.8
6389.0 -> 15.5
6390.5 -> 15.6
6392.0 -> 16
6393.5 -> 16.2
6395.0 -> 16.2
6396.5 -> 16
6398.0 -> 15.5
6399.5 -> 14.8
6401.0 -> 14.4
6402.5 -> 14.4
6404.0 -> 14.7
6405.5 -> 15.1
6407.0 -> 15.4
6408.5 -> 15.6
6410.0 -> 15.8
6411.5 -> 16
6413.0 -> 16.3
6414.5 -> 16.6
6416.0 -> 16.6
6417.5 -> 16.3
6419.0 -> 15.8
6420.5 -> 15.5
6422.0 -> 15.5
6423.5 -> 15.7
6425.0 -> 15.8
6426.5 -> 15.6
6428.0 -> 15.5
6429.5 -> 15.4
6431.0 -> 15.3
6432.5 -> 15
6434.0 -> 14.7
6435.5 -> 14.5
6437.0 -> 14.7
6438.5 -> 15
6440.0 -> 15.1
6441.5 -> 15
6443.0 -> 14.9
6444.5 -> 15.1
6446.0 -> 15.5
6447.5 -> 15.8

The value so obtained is 15.6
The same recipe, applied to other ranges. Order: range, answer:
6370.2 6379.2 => 16.2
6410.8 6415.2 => 16.6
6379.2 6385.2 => 16.1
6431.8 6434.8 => 15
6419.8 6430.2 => 15.8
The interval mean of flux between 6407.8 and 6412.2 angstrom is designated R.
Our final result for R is 15.8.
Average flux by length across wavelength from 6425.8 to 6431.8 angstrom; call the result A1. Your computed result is 15.4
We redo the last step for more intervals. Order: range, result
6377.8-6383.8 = 15.8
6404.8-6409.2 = 15.4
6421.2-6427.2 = 15.6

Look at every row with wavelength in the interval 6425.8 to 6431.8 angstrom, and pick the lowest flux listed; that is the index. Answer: 15.3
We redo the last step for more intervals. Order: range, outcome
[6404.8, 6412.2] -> 15.1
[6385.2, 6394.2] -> 15.5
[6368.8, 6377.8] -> 15.6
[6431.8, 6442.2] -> 14.5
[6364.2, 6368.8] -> 15.4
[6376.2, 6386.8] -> 15.7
